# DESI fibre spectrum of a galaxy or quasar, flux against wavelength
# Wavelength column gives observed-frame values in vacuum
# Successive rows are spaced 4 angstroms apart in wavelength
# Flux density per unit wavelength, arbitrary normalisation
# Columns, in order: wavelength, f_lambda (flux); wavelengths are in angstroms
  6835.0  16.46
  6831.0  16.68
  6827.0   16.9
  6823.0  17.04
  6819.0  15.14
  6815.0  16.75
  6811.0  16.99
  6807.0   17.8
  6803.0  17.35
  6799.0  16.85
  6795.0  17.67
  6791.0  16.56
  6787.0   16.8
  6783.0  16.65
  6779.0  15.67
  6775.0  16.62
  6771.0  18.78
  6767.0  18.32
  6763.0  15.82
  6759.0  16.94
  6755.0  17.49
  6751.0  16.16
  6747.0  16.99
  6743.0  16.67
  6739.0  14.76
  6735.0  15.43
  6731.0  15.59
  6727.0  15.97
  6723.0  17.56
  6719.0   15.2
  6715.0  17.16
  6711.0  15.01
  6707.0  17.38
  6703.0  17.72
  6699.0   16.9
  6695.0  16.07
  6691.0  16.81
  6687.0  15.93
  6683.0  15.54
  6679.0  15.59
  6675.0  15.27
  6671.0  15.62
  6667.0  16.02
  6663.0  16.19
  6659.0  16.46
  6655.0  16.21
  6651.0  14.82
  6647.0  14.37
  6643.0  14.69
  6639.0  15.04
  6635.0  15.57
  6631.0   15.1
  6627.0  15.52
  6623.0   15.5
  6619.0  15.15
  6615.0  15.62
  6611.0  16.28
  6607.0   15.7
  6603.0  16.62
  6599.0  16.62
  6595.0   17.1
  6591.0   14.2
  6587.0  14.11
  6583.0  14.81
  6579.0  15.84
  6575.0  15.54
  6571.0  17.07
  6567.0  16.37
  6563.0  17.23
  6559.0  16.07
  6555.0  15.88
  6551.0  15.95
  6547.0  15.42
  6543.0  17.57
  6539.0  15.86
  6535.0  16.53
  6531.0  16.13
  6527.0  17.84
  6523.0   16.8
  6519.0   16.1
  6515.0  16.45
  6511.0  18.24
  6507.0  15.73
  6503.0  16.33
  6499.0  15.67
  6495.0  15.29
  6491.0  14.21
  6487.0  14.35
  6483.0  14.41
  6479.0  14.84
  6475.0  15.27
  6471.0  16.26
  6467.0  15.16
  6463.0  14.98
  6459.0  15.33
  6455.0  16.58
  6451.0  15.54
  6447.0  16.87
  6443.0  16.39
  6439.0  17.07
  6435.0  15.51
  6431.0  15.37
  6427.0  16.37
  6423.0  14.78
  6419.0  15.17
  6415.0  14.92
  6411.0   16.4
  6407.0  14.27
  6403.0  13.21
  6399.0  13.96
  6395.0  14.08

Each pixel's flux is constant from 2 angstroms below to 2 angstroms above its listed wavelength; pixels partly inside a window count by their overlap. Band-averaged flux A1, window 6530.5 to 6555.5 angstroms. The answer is 16.2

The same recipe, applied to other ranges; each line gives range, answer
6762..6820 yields 17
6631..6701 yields 15.7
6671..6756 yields 16.2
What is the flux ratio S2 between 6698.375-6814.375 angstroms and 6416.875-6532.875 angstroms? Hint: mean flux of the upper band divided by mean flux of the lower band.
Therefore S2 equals 1.1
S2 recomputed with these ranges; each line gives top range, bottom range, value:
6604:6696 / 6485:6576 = 0.96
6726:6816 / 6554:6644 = 1.06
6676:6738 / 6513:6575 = 0.99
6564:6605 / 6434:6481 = 1.00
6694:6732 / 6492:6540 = 1.01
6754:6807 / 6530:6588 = 1.06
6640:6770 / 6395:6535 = 1.03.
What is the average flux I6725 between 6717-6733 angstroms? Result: 16.1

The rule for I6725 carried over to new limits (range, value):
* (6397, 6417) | 14.6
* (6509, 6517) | 17.3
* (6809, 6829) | 16.6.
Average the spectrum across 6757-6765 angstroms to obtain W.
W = 16.4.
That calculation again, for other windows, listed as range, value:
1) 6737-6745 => 15.7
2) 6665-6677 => 15.6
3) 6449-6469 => 15.5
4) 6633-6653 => 14.9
